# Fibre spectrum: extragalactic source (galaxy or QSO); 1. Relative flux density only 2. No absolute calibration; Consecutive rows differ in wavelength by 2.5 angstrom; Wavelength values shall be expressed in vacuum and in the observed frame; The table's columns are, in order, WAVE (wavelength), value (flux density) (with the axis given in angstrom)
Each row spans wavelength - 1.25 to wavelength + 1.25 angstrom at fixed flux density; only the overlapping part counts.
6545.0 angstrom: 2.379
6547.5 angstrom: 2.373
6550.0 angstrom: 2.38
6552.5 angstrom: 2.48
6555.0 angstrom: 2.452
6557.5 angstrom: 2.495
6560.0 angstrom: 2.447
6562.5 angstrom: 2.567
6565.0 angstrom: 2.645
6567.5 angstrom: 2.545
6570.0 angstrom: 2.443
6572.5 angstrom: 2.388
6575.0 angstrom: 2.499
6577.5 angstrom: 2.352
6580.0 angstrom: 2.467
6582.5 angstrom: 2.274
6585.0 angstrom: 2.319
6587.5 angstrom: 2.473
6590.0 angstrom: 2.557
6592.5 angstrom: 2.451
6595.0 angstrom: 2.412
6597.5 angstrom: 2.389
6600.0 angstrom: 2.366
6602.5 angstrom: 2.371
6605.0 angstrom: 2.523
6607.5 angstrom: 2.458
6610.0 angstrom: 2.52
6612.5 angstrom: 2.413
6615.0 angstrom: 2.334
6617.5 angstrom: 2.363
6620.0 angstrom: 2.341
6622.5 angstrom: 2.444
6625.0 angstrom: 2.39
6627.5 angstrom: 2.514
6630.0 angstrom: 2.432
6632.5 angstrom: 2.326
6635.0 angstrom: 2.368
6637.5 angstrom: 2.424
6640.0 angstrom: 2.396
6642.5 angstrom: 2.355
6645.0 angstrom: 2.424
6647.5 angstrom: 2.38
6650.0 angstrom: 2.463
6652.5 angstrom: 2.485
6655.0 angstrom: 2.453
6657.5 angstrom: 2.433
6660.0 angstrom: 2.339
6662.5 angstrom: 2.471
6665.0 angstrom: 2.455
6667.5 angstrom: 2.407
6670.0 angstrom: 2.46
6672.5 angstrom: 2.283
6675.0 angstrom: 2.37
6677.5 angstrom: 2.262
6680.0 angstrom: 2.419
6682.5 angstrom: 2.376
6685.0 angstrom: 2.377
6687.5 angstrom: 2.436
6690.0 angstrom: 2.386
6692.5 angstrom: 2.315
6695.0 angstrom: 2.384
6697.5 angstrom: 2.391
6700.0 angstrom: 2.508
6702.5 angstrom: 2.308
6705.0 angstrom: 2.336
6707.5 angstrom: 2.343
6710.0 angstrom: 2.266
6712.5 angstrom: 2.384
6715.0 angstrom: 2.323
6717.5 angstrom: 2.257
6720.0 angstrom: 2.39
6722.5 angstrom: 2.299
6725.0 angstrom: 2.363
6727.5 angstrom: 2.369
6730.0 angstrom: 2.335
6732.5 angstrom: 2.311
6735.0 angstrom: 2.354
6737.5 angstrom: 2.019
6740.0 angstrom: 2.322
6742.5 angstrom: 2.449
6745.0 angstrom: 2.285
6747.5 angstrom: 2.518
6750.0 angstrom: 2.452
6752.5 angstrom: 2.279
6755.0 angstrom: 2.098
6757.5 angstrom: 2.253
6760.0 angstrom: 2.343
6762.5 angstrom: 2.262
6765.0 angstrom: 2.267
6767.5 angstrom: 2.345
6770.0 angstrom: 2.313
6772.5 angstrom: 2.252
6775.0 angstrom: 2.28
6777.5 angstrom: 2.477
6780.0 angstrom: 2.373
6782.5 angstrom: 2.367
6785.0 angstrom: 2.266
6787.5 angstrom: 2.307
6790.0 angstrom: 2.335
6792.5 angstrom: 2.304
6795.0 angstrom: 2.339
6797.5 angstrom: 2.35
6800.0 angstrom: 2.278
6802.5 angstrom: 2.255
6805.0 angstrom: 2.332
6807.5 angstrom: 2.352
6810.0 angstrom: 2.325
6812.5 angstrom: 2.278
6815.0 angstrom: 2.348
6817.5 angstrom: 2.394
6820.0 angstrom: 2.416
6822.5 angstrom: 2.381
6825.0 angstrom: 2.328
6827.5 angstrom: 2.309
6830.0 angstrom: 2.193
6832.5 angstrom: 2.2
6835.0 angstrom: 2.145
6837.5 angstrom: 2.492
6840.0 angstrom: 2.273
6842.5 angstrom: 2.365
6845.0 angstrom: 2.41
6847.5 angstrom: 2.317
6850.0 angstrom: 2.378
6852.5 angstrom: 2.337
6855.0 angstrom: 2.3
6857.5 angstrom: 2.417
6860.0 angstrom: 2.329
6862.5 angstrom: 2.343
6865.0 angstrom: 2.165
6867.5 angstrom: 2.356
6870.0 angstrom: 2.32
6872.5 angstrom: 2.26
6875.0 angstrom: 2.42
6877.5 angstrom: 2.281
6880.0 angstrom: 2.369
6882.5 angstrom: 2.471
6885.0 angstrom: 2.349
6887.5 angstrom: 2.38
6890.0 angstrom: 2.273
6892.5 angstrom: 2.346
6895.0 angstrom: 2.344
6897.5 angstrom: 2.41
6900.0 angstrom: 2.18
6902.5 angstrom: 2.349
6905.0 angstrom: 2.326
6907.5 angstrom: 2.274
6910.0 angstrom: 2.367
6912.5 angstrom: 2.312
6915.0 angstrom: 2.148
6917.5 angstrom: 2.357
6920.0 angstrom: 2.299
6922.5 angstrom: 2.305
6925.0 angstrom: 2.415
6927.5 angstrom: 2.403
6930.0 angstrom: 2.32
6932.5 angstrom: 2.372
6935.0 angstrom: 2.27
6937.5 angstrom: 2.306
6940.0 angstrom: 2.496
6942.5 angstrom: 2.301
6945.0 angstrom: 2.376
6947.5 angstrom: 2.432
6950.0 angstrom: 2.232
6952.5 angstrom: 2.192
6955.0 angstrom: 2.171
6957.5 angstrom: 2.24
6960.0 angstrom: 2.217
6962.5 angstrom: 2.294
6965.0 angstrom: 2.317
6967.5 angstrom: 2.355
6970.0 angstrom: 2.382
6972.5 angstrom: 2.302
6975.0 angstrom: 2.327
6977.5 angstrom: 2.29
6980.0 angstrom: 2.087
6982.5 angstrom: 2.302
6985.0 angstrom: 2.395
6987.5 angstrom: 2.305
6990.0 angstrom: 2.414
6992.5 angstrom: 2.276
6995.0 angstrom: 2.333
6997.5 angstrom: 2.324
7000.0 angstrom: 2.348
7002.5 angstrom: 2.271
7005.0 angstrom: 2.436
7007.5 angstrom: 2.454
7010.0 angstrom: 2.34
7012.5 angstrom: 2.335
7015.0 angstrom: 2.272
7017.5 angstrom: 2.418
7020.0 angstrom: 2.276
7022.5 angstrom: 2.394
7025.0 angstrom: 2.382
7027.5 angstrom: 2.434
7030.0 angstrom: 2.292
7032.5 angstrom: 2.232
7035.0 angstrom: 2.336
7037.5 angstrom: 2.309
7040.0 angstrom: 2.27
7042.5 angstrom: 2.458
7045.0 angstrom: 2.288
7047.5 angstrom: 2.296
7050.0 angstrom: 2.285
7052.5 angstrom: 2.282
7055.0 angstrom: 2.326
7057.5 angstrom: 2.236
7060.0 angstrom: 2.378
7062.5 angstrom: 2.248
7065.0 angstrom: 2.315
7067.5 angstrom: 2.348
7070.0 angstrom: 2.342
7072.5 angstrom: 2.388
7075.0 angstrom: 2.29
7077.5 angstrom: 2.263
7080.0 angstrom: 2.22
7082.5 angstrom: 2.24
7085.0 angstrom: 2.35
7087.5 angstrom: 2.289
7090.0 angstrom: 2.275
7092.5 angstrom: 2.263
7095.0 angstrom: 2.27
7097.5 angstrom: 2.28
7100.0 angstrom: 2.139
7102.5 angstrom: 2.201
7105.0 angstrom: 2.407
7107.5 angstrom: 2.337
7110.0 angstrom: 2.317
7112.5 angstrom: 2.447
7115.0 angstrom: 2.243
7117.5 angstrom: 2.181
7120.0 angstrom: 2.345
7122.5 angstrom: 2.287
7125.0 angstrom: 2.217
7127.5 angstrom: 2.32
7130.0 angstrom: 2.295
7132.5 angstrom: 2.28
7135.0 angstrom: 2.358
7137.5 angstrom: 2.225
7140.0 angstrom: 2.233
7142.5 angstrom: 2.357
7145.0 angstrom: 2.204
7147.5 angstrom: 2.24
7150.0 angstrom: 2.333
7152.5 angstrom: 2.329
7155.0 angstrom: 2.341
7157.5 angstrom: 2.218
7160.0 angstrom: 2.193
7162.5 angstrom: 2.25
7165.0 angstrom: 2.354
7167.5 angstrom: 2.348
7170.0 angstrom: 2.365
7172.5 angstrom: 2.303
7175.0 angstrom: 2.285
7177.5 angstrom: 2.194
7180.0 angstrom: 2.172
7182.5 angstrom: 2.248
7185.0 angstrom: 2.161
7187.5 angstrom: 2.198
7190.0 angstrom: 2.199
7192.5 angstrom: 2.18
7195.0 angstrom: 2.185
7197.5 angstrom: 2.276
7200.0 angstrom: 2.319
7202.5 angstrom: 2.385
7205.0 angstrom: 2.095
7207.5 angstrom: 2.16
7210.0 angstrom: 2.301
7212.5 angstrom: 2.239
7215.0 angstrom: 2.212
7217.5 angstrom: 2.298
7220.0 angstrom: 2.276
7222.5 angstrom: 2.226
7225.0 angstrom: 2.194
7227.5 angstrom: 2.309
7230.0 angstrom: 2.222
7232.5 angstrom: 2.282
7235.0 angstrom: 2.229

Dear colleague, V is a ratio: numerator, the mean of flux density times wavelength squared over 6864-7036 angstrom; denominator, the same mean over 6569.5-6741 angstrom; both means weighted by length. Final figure 1.1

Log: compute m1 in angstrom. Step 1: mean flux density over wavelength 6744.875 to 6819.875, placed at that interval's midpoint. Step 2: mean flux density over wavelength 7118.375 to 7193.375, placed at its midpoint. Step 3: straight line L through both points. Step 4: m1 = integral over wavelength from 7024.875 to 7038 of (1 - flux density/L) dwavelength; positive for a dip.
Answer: -0.2 angstrom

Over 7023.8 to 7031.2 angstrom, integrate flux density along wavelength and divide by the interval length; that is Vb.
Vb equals 2.37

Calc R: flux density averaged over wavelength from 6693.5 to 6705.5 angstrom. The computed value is 2.39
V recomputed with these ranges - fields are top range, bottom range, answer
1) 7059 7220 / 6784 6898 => 1.06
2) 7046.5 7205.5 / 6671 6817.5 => 1.09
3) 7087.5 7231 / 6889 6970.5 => 1.04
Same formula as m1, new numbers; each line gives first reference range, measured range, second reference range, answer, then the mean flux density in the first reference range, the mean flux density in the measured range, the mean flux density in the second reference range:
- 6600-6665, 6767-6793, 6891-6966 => 0.4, 2.42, 2.33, 2.31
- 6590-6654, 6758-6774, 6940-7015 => 0.5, 2.42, 2.29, 2.31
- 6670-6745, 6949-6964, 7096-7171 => 0.6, 2.34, 2.23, 2.29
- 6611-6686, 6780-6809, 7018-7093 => 0.6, 2.4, 2.32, 2.31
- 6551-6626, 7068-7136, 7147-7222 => -0.3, 2.44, 2.29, 2.26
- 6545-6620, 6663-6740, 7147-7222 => 1.6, 2.44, 2.35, 2.26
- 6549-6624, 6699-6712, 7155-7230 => 0.3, 2.44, 2.35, 2.25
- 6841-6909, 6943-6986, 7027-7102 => 0.5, 2.34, 2.29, 2.3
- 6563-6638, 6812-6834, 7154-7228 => 0.4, 2.43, 2.32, 2.25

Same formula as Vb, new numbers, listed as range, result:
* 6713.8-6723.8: 2.32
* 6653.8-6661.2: 2.41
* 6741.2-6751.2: 2.43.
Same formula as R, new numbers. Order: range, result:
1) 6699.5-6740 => 2.32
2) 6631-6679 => 2.4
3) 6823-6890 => 2.33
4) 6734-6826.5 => 2.32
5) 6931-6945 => 2.35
